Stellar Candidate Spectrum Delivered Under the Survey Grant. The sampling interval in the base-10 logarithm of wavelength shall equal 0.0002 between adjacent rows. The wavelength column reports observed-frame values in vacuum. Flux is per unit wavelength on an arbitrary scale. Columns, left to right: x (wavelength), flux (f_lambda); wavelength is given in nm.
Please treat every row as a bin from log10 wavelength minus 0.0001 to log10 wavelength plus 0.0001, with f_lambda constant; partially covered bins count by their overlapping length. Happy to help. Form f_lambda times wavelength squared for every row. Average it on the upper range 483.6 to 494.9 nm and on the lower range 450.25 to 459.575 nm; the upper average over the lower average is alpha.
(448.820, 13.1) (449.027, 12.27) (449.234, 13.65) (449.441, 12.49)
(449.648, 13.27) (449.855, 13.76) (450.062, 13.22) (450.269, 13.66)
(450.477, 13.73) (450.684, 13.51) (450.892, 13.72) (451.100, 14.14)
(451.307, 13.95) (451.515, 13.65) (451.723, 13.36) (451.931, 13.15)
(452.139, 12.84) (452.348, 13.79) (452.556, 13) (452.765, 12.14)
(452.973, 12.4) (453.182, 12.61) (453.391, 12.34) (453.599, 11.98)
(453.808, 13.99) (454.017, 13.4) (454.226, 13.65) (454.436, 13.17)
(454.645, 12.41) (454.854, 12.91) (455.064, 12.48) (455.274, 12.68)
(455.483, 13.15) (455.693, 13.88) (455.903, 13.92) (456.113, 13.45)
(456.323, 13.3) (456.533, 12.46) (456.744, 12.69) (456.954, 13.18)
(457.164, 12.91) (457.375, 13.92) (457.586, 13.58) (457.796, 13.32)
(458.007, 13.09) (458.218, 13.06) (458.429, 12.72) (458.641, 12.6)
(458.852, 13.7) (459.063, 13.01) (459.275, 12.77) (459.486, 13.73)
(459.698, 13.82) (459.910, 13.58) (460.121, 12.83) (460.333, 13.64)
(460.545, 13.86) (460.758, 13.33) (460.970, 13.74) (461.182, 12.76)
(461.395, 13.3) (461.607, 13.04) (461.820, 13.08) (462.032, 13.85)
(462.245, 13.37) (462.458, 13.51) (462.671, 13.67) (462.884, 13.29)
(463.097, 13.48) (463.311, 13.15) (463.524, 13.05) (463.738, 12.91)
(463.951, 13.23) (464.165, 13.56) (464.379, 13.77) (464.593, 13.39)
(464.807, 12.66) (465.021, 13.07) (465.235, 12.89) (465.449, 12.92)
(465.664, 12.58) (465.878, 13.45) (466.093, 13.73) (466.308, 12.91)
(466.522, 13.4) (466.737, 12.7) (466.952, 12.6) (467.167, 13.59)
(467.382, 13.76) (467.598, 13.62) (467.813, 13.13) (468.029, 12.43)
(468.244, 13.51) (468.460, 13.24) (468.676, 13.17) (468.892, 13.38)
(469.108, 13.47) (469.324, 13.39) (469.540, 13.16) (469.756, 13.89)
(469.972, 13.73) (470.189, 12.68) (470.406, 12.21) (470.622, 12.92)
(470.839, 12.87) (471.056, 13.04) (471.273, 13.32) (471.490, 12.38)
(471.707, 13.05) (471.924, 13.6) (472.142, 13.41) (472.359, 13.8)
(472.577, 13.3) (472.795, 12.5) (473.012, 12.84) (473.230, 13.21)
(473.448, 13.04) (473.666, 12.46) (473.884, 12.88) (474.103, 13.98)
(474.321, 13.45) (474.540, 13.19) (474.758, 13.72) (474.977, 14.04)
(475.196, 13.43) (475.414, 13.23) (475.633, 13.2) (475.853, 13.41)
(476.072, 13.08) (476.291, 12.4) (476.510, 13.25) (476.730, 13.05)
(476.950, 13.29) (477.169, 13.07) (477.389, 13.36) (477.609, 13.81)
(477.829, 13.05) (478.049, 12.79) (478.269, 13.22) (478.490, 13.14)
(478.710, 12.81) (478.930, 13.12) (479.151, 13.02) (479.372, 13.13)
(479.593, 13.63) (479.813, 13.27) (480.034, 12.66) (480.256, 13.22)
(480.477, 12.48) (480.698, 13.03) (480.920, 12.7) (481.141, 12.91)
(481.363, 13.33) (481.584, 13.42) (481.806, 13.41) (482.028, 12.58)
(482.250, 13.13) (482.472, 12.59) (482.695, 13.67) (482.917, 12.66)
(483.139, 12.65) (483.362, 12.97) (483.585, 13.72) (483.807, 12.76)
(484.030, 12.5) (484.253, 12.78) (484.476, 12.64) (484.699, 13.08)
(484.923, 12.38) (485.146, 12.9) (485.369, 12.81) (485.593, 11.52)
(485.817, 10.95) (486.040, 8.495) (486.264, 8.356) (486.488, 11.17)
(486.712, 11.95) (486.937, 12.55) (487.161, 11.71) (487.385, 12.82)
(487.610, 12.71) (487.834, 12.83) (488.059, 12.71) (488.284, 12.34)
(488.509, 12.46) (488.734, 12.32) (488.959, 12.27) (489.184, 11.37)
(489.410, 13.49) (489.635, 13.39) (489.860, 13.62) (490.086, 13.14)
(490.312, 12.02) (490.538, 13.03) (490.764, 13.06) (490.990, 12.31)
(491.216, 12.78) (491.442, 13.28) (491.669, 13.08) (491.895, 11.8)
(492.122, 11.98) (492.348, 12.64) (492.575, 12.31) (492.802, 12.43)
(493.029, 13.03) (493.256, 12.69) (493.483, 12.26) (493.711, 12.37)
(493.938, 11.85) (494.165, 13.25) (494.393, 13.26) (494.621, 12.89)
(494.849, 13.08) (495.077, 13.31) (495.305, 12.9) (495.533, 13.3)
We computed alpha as 1.1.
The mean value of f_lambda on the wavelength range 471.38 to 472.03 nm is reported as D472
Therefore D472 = 13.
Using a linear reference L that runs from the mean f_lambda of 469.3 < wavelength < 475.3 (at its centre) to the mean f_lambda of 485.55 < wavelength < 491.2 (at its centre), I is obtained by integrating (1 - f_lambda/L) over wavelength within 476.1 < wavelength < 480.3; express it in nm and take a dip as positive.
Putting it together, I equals -0.10 nm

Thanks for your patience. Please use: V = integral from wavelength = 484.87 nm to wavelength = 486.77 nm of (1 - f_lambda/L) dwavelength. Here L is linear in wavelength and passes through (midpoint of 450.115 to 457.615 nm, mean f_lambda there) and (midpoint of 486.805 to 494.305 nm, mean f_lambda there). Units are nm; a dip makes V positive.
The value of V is 0.24 nm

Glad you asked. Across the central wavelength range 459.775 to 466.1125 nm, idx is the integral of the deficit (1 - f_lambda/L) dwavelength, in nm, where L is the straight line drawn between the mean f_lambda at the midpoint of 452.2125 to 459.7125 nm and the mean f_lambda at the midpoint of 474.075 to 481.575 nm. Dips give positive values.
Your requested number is -0.08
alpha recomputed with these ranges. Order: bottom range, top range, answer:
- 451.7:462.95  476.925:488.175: 1.07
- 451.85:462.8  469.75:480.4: 1.08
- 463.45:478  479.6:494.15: 1.02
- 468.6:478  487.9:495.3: 1.04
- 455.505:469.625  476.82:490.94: 1.04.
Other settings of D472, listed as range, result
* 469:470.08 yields 13.5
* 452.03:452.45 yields 13.3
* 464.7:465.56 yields 12.9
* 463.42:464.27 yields 13.2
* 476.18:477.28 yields 13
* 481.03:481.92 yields 13.3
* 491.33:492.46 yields 12.6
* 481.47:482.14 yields 13.1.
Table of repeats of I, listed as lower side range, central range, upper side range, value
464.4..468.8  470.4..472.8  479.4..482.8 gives 0.01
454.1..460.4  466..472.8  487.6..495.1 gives -0.10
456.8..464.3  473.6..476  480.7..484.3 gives -0.05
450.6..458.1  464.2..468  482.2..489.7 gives -0.10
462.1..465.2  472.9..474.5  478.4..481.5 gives 0.00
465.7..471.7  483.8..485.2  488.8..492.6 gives 0.01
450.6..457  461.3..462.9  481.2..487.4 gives -0.06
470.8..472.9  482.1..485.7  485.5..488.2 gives -0.30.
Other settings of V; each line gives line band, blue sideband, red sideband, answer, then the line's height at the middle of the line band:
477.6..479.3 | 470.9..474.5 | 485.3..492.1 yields -0.04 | 12.8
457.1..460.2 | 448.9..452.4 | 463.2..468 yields 0.01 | 13.3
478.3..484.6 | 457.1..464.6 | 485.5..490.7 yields -0.32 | 12.4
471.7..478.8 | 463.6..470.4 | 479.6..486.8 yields -0.21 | 12.8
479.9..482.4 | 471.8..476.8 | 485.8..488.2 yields -0.14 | 12.3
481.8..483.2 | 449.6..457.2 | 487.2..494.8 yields -0.02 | 12.8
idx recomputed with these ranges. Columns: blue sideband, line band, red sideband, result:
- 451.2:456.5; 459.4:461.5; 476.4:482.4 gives -0.06 nm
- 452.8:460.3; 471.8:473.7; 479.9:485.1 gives -0.02 nm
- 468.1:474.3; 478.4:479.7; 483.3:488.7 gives -0.05 nm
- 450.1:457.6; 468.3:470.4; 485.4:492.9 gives -0.09 nm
